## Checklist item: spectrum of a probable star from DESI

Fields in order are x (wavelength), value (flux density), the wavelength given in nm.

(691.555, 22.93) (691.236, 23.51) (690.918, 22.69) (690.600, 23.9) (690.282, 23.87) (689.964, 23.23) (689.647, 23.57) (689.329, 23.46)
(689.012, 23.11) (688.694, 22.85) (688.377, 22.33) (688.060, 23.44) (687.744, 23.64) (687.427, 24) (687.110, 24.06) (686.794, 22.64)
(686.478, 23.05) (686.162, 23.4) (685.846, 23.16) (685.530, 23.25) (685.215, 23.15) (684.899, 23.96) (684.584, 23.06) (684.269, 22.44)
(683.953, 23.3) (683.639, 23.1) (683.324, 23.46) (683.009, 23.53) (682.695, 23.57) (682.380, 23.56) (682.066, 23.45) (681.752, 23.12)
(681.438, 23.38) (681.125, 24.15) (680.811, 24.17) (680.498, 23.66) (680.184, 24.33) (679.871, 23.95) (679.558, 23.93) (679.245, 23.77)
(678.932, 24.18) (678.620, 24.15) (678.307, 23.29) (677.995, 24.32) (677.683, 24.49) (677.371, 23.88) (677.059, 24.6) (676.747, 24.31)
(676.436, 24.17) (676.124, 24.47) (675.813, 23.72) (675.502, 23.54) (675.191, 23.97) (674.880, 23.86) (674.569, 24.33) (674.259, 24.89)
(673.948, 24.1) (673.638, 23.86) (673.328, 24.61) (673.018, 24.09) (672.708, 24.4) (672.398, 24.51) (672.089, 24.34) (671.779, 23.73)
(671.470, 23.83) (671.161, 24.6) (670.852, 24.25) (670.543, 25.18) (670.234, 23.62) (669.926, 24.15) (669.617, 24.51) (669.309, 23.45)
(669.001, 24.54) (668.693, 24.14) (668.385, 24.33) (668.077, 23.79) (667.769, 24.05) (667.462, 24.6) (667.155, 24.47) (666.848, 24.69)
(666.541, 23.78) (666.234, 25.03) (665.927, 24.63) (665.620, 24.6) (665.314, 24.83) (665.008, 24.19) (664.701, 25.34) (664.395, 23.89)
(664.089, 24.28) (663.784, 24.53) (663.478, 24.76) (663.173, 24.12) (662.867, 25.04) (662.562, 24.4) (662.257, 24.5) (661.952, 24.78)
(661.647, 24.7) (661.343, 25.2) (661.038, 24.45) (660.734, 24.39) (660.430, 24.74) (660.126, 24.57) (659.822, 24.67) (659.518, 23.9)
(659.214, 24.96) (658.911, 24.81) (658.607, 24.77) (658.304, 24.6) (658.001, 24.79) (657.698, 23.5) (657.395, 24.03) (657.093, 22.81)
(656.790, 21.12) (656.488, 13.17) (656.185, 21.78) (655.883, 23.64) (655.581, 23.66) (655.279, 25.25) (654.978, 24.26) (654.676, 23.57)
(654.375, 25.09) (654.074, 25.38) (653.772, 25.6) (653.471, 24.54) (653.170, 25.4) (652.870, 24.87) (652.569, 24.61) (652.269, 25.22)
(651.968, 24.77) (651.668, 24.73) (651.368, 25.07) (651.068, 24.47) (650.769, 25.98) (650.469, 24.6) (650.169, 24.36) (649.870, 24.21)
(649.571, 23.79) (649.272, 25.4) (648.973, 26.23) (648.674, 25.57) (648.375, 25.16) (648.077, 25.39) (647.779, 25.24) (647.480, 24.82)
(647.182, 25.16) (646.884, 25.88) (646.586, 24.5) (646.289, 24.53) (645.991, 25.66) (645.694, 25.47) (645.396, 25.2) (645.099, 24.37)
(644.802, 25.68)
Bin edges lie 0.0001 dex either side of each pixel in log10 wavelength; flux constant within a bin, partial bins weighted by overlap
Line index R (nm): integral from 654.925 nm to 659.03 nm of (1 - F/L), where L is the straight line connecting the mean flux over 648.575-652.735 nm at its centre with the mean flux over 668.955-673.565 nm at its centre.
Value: 0.29 nm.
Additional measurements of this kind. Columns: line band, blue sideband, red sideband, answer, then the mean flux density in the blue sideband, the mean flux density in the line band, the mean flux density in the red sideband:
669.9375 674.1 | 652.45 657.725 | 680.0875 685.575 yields -0.14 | 23.4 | 24.2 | 23.5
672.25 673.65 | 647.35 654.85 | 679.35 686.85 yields -0.02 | 25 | 24.3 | 23.5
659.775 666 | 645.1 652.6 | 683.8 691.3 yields -0.05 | 25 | 24.6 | 23.3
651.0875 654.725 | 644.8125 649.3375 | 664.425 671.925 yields 0.01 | 25.2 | 24.9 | 24.3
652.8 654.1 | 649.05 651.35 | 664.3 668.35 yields -0.02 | 24.8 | 25.1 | 24.5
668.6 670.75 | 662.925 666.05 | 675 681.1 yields 0.01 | 24.5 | 24.2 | 24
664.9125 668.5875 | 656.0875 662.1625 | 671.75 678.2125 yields -0.08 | 23.6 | 24.4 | 24.2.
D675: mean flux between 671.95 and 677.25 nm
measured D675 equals 24.2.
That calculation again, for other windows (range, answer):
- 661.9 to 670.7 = 24.4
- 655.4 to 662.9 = 23.7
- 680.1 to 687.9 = 23.5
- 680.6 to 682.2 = 23.7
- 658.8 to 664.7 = 24.6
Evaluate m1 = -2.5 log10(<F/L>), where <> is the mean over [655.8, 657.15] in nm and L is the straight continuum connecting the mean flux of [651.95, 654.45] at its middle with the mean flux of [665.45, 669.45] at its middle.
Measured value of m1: 0.228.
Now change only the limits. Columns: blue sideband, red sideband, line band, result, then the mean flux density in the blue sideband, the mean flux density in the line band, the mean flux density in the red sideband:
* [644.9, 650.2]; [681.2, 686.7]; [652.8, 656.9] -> 0.061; 25.1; 23.4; 23.3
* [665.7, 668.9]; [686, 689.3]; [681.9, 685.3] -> 0.007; 24.4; 23.3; 23.3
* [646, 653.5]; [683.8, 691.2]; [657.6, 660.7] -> 0.001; 25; 24.5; 23.3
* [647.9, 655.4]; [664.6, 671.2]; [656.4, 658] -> 0.148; 24.9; 21.6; 24.4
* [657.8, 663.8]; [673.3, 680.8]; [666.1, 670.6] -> 0.005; 24.6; 24.3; 24.1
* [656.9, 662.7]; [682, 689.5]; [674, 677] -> -0.019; 24.4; 24.2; 23.3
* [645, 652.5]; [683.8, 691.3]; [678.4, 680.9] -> -0.016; 25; 24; 23.3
